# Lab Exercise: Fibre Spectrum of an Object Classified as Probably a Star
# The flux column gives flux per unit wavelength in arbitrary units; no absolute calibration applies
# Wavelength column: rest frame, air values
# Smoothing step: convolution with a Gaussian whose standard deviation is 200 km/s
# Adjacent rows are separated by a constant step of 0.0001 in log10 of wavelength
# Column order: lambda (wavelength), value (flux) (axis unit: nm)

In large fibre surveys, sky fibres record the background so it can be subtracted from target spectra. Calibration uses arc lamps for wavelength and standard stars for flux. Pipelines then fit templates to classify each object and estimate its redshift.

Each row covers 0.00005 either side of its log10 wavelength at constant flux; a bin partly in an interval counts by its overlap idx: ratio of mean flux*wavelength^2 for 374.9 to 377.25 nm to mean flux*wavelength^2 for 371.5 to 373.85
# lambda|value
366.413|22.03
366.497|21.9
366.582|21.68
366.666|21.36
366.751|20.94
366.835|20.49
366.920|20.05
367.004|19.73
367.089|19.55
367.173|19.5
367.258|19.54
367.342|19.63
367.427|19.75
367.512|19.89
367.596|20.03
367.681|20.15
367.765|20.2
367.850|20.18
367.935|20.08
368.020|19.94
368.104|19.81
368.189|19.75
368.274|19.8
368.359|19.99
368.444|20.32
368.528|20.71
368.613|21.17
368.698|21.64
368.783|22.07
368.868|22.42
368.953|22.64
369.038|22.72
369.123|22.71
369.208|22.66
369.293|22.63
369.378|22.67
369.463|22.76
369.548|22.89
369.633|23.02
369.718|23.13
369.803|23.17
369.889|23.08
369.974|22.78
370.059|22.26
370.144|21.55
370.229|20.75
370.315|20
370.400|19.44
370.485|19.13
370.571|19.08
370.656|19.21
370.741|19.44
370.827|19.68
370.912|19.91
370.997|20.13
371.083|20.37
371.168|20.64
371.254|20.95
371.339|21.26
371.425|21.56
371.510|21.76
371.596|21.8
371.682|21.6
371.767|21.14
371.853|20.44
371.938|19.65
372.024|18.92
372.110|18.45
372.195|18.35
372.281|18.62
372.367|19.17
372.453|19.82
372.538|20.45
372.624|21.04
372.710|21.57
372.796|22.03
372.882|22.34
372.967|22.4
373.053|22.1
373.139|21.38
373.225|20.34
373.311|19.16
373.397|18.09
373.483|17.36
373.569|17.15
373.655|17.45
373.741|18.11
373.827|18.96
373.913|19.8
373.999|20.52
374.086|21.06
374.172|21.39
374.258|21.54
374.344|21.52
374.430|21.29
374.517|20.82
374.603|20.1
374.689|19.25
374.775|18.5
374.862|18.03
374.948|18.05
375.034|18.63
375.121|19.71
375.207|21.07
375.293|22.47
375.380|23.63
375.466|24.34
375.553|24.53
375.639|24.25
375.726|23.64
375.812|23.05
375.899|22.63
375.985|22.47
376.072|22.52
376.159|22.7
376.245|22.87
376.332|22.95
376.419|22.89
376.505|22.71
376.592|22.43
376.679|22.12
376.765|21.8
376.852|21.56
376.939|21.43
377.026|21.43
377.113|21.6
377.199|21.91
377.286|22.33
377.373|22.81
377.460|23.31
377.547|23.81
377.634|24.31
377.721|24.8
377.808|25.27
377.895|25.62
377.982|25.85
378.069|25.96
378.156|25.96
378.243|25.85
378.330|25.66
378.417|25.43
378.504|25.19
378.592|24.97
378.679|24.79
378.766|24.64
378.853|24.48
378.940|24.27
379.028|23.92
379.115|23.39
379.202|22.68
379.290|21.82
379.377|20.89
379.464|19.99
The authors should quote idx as 1.13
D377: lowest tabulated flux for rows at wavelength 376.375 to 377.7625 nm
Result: 21.43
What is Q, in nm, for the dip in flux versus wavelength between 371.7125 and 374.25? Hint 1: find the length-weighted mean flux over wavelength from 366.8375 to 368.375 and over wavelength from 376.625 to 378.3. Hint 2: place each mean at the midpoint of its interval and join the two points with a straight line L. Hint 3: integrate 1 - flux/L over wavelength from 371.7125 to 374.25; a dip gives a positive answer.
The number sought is 0.23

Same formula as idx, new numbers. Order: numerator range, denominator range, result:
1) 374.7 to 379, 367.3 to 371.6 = 1.14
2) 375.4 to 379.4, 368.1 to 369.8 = 1.13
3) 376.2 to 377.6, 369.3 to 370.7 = 1.08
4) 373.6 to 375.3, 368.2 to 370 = 0.92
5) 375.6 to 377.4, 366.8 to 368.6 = 1.18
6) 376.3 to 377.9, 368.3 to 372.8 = 1.12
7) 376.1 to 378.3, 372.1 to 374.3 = 1.20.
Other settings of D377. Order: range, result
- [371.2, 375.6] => 17.15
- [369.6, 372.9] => 18.35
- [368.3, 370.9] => 19.08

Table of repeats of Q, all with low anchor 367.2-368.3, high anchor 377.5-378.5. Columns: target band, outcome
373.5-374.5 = 0.14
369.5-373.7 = 0.26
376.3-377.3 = 0.11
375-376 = 0.06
